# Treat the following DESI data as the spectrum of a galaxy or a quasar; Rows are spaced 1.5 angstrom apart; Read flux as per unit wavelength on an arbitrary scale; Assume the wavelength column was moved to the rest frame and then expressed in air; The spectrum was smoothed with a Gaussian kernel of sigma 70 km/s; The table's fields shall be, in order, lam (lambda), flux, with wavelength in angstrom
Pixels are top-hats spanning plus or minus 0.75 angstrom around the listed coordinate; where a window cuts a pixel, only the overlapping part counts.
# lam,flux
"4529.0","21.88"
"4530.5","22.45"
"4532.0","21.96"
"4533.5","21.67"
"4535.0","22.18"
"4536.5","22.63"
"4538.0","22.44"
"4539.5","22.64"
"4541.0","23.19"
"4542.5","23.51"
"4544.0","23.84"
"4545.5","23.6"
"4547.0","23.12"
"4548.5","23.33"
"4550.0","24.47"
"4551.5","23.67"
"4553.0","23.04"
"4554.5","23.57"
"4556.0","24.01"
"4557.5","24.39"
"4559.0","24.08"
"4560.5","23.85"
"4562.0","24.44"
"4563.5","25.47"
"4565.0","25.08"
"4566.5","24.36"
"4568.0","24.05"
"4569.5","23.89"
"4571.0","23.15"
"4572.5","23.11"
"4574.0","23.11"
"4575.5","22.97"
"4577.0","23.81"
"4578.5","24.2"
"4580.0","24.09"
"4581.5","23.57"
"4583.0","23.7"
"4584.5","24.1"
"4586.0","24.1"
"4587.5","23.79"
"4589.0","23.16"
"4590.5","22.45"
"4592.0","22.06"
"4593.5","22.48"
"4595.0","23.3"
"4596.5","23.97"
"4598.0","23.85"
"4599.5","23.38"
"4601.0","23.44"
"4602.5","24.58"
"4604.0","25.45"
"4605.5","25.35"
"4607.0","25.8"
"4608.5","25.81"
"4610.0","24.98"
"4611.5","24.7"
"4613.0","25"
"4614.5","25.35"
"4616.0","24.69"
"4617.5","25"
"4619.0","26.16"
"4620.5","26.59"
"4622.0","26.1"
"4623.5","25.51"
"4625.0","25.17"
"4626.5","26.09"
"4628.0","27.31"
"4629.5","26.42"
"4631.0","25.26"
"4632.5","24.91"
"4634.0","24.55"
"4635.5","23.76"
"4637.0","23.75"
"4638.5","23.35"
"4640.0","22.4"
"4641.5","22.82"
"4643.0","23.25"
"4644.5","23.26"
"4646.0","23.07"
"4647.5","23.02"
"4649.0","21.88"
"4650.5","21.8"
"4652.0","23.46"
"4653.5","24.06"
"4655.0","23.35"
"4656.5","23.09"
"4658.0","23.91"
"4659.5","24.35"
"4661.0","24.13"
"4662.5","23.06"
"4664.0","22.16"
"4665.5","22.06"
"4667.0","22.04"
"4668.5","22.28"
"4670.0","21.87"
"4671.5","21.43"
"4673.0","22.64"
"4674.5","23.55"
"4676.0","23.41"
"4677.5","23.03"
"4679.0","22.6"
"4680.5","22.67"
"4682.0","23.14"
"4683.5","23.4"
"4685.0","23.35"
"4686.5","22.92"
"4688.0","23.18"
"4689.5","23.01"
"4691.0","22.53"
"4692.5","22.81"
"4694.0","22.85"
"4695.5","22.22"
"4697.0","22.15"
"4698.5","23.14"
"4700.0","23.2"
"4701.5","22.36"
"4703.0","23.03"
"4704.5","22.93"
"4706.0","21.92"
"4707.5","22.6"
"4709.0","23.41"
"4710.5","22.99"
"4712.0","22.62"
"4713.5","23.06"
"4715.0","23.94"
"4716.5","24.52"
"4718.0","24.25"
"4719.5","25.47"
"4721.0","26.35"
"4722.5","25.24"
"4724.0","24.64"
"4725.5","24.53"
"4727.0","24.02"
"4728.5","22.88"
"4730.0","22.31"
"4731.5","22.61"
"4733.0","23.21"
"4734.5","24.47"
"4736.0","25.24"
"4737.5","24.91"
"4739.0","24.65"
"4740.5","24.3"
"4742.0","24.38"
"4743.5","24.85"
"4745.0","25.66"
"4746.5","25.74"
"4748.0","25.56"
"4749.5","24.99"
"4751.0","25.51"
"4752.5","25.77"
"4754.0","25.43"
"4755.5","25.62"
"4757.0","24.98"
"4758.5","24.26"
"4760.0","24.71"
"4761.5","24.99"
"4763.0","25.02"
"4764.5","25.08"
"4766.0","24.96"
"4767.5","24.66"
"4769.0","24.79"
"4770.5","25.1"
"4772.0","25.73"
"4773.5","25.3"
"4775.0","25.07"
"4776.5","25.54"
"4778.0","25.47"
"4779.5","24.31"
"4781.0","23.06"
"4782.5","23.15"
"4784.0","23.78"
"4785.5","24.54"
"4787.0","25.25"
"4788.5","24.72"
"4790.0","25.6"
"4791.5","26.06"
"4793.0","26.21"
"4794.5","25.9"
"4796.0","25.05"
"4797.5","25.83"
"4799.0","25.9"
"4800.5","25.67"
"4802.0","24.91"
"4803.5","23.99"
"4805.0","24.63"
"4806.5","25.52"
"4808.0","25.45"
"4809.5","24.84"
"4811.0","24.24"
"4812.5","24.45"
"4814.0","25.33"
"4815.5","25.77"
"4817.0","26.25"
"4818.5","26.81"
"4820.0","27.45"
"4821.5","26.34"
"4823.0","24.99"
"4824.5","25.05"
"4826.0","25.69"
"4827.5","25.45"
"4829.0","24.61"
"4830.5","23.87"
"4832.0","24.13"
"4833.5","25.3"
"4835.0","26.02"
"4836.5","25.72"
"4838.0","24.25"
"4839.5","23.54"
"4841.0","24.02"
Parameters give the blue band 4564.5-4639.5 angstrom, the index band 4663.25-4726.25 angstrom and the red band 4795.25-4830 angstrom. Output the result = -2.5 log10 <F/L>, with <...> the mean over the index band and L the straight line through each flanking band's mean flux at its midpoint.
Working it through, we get 0.08 mag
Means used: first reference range 24.4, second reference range 25.4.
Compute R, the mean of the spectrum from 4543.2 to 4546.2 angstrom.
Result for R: 23.7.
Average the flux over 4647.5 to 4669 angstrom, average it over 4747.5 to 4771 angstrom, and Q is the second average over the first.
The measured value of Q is 1.09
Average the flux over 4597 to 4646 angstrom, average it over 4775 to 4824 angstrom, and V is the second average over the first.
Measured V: 1.02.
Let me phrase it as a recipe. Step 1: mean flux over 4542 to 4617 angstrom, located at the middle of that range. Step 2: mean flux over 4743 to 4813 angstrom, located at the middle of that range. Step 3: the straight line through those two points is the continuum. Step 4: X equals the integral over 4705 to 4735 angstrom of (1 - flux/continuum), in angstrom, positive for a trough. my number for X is 1.2 angstrom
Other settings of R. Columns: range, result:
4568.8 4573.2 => 23.4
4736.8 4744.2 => 24.6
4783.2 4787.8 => 24.5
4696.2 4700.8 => 22.8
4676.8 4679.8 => 22.8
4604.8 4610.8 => 25.5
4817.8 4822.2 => 26.9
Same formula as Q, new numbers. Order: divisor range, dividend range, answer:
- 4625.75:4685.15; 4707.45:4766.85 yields 1.05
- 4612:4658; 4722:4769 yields 1.01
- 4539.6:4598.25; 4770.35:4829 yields 1.07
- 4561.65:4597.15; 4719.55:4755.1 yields 1.04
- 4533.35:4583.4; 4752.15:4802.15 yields 1.06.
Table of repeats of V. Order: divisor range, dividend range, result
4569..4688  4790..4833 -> 1.07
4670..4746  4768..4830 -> 1.07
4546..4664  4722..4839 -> 1.04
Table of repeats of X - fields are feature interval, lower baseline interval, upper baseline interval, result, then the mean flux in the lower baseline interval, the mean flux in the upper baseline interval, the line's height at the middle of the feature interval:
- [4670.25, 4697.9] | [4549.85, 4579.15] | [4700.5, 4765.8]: 1.6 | 23.9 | 24.3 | 24.2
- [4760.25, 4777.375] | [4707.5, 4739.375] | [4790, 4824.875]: -0.2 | 24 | 25.5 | 24.8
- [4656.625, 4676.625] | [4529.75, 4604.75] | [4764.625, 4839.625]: 1.1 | 23.5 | 25.1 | 24.2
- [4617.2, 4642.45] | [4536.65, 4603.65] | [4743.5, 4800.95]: -1.0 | 23.6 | 25.1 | 24.1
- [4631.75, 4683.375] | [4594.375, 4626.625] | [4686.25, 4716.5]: 1.8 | 25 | 22.9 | 23.9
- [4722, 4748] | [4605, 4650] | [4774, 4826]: 0.7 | 24.7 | 25.2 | 25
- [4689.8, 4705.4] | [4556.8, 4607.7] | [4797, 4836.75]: 1.2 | 23.9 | 25.3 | 24.6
